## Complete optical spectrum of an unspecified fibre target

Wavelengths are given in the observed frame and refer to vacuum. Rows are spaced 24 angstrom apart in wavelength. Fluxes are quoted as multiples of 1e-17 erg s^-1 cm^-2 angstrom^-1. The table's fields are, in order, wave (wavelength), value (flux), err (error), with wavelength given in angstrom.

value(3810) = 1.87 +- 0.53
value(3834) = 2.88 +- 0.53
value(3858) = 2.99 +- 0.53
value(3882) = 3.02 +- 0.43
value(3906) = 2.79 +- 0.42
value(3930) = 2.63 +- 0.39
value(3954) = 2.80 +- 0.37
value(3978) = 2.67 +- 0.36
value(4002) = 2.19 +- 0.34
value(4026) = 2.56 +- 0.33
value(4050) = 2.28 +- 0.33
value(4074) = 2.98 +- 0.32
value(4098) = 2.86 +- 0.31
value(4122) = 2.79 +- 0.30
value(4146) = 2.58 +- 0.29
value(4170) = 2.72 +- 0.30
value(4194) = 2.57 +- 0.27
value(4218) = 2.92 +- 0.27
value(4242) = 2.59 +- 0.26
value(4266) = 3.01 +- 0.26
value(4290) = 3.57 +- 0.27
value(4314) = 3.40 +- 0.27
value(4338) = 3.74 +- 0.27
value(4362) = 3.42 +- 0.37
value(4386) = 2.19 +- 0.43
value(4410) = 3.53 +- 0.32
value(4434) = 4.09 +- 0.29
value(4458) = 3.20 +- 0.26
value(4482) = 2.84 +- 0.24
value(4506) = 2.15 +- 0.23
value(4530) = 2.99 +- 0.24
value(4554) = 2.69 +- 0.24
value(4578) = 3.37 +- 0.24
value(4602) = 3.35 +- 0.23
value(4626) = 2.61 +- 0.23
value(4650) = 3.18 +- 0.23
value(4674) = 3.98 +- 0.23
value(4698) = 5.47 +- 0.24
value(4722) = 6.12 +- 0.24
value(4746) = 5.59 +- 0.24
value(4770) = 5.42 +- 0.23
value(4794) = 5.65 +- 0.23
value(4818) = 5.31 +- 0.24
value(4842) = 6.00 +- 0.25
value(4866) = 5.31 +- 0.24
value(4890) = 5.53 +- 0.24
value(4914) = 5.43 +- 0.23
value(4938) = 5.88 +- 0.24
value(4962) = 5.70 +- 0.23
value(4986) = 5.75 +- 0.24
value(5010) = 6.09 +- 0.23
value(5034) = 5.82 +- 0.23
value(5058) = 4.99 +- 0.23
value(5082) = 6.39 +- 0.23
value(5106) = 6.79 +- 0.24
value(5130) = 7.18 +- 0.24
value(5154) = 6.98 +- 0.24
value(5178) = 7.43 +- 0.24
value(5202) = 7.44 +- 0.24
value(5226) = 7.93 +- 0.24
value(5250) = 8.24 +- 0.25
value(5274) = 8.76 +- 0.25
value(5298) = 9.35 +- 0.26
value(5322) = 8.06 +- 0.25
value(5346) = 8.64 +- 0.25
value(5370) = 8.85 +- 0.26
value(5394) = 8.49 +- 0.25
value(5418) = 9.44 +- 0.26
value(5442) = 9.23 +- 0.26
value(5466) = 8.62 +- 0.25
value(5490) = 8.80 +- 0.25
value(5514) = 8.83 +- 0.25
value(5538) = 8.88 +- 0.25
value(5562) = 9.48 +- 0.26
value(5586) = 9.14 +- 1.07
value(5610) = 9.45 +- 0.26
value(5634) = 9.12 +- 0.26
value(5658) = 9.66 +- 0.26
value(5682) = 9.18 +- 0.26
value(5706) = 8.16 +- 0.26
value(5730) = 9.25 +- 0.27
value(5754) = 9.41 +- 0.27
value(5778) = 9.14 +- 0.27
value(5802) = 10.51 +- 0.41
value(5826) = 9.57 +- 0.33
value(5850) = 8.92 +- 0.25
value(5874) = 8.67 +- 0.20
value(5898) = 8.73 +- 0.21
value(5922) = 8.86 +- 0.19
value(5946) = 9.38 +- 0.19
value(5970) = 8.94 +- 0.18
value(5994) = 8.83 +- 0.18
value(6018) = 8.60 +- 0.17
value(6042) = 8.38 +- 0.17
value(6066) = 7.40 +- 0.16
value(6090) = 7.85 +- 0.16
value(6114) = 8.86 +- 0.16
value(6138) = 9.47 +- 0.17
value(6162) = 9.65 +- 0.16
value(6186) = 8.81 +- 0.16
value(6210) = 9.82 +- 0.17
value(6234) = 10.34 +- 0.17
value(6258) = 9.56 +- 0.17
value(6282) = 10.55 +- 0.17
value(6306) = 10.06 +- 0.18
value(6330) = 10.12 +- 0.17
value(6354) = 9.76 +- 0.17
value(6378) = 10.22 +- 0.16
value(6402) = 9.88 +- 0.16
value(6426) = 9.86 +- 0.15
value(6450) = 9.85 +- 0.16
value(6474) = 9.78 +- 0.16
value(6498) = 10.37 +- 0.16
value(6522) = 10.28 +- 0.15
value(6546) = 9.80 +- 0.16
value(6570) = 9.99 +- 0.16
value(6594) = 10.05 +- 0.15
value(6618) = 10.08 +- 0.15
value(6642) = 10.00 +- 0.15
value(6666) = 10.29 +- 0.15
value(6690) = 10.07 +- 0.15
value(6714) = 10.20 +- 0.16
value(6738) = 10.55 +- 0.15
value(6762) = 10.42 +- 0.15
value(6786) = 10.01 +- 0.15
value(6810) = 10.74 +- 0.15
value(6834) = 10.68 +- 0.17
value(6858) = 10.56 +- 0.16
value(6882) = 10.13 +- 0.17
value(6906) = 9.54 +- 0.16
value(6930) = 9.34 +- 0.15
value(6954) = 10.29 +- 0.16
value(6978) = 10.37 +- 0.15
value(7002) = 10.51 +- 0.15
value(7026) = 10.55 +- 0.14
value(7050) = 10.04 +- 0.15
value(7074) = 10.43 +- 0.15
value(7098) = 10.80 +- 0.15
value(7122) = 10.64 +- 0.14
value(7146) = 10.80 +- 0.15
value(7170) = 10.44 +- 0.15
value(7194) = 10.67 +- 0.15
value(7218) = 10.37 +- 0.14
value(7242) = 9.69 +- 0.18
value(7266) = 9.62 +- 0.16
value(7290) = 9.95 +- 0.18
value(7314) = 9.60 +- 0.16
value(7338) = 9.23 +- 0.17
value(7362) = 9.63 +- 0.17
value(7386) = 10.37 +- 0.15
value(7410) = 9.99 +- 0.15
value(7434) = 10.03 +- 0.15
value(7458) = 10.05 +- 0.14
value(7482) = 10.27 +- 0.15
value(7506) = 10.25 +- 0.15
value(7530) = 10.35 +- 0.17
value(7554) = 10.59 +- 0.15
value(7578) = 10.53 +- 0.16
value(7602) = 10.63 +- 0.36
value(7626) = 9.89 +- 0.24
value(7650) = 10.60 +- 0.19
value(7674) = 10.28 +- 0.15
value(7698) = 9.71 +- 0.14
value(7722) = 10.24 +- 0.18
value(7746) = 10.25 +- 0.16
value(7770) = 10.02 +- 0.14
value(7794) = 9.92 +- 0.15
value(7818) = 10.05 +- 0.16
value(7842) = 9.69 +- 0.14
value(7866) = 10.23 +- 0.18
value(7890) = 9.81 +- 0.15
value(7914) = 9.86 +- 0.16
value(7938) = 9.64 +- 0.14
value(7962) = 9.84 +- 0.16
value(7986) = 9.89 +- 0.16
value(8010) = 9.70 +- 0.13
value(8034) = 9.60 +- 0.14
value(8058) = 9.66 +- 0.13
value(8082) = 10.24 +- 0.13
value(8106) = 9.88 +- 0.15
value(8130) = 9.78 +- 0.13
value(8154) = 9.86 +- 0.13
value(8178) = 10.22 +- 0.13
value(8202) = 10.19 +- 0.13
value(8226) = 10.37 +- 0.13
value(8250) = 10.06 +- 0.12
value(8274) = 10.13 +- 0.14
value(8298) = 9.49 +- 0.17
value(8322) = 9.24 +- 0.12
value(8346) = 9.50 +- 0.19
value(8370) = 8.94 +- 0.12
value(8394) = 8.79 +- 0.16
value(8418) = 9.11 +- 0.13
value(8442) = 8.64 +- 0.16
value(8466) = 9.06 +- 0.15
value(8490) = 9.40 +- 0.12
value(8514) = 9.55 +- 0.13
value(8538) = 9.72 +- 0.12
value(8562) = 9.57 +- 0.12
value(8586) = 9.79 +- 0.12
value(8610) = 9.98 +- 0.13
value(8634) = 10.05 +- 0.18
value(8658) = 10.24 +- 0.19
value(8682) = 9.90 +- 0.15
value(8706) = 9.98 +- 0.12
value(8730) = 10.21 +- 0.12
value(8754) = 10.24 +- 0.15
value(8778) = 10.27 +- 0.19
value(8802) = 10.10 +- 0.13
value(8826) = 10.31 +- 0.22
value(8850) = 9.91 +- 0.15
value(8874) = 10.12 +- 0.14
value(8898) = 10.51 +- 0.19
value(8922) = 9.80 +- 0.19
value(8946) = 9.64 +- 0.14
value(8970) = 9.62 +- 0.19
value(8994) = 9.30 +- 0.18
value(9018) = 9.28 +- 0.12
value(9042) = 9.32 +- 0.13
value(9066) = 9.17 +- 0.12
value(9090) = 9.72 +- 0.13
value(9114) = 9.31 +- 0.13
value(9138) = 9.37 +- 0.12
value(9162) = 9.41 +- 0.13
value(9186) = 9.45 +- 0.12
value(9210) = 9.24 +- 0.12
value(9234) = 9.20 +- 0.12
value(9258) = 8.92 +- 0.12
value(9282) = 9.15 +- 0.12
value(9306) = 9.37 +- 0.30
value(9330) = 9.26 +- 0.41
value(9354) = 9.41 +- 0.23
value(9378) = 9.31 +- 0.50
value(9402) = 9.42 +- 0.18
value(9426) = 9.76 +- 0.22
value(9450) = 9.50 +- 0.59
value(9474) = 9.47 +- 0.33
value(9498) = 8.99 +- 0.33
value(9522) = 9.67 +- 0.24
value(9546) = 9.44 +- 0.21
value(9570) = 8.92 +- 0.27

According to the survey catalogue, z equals 0.17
